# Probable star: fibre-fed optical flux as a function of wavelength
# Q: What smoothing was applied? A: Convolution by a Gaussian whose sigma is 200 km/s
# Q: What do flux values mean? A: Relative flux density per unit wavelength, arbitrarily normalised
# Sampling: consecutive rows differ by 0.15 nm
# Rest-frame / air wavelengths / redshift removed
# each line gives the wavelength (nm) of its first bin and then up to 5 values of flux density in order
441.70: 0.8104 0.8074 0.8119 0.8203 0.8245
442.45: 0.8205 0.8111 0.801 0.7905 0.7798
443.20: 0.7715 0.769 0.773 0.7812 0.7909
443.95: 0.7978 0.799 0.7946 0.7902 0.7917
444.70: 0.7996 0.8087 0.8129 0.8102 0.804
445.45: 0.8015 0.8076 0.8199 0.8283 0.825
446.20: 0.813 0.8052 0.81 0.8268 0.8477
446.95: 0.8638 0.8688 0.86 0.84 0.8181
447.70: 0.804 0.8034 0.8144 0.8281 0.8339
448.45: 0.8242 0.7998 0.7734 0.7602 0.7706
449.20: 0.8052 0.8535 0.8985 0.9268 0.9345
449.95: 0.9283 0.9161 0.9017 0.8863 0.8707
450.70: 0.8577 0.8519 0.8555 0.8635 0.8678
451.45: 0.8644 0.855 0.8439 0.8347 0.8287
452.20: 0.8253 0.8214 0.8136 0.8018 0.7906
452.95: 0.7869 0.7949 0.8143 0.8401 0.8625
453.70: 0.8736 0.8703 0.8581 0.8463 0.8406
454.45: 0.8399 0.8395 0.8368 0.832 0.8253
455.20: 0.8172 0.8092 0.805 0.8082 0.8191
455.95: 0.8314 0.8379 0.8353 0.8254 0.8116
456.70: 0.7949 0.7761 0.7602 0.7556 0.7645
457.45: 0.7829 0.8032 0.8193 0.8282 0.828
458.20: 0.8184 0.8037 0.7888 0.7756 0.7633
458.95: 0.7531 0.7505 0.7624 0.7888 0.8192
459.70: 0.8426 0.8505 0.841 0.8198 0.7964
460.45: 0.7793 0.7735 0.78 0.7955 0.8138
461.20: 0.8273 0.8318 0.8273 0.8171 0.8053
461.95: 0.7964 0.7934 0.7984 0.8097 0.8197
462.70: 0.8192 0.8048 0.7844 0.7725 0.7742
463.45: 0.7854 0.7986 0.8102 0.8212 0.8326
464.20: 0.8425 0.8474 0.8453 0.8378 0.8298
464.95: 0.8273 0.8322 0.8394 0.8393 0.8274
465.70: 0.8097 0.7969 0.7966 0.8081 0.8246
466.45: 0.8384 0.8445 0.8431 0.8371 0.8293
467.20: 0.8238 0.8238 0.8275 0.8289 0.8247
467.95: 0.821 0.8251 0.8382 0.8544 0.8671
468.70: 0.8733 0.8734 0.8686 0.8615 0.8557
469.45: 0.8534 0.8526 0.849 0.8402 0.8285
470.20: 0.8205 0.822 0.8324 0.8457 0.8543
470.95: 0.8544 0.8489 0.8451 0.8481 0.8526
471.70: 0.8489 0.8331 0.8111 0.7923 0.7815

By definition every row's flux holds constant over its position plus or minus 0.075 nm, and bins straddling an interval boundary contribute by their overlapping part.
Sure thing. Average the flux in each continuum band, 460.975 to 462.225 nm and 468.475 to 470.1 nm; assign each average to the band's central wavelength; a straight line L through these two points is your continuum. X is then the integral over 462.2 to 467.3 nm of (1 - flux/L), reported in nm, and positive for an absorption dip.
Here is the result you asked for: 0.07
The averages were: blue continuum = 0.813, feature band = 0.819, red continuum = 0.857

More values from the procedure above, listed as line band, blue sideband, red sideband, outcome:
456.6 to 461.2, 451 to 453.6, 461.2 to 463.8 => 0.10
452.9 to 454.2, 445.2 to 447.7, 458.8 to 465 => -0.03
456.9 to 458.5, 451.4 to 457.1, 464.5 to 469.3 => 0.06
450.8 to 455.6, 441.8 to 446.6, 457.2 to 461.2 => -0.21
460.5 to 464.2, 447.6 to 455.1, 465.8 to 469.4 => 0.15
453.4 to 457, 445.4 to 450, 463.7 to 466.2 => 0.00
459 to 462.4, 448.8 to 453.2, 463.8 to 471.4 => 0.15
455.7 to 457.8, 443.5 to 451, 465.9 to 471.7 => 0.08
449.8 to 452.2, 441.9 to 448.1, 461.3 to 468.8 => -0.16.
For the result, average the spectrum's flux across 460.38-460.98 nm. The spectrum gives 0.782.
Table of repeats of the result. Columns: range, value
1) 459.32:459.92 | 0.825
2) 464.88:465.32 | 0.833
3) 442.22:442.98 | 0.809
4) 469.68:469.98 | 0.844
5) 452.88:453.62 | 0.82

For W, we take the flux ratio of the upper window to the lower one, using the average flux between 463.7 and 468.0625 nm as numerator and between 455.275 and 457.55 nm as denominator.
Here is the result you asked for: 1.0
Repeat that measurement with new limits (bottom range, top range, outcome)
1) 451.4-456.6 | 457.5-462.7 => 0.97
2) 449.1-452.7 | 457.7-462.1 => 0.93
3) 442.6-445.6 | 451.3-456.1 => 1.05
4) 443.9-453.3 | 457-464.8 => 0.97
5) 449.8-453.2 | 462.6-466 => 0.96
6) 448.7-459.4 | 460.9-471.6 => 1.00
